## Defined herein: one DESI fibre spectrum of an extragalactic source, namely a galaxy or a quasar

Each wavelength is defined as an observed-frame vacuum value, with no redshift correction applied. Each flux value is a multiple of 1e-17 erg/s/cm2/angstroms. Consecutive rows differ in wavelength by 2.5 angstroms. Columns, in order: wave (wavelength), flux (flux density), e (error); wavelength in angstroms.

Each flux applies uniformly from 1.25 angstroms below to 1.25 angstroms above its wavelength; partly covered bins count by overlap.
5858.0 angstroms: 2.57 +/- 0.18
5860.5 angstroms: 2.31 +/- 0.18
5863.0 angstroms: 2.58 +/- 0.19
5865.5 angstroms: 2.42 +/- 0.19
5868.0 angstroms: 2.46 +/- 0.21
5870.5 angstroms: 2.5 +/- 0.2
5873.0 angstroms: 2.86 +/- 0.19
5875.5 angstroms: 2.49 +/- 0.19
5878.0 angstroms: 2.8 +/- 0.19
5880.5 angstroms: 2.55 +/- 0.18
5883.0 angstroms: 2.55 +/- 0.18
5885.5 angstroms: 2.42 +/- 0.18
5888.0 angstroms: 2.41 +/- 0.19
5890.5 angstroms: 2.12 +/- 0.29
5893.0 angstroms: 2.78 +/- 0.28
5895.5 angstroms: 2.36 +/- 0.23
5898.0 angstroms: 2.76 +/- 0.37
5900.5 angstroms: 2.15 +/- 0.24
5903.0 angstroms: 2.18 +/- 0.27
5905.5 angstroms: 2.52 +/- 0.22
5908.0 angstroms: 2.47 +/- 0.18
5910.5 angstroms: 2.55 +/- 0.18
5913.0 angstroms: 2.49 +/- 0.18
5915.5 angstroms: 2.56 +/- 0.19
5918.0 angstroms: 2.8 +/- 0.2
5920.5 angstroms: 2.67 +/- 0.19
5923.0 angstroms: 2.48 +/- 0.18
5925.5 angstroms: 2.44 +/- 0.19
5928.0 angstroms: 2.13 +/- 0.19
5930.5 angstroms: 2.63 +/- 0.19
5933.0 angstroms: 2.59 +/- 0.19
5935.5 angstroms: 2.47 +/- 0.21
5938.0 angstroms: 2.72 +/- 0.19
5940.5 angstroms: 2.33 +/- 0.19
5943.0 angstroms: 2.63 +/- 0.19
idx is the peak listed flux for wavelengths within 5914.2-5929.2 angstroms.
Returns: 2.8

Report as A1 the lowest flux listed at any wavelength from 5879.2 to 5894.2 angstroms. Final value 2.12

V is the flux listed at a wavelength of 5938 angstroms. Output 2.72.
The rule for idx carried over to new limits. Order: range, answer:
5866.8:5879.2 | 2.86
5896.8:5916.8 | 2.76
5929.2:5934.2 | 2.63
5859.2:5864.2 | 2.58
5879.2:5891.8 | 2.55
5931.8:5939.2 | 2.72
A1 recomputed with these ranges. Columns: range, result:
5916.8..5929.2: 2.13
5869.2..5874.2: 2.5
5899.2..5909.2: 2.15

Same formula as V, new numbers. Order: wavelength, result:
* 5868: 2.46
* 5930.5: 2.63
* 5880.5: 2.55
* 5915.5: 2.56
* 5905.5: 2.52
